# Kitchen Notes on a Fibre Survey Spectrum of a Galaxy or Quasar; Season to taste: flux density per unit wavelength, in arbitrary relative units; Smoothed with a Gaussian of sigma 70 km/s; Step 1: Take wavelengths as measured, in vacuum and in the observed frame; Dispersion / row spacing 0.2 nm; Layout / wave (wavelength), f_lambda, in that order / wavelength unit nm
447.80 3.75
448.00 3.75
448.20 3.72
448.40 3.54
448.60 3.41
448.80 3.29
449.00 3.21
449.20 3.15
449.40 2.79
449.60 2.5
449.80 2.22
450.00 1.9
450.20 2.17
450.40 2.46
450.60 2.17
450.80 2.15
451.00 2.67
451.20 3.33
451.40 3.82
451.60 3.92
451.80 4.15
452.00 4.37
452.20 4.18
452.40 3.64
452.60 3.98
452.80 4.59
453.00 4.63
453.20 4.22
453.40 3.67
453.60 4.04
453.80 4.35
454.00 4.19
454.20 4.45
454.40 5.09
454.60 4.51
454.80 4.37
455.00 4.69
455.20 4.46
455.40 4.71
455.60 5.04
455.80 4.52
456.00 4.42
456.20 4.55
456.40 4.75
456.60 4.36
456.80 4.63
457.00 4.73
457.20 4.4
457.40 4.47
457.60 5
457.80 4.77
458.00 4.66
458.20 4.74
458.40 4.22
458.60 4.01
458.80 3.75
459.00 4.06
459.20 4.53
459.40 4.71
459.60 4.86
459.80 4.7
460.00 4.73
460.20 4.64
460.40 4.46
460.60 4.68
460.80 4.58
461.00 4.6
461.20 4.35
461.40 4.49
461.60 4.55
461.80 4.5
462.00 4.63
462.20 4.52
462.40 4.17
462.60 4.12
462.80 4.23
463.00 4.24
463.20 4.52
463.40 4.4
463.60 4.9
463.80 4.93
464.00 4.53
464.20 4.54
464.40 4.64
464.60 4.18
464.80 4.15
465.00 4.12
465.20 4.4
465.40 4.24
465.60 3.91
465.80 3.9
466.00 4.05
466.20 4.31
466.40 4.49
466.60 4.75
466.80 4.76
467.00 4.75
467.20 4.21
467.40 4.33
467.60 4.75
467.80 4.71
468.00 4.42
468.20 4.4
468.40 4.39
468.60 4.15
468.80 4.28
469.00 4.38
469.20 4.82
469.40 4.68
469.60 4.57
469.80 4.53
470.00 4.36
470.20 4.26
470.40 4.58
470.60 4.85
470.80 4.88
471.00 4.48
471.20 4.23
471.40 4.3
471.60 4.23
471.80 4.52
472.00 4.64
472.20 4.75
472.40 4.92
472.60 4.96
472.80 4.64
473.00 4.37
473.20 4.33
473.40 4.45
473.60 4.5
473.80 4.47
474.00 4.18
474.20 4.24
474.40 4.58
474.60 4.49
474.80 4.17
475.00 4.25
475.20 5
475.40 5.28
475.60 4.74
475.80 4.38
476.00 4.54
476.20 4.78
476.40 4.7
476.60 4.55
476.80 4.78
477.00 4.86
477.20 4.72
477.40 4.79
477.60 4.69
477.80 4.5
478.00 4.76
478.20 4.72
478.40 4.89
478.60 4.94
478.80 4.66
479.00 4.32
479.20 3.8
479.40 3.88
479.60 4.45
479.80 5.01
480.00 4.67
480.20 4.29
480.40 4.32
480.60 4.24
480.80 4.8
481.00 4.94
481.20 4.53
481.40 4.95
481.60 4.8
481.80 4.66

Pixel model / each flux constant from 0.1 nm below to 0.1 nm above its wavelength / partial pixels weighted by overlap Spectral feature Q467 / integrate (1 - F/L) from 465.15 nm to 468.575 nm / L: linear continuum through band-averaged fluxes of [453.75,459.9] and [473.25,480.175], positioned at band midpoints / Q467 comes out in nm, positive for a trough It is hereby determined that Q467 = 0.12 nm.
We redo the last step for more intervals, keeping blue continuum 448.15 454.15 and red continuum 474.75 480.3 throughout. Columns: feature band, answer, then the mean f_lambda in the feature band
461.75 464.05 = -0.30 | 4.47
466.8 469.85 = -0.22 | 4.5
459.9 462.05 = -0.39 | 4.56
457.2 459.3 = -0.38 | 4.42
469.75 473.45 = -0.17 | 4.54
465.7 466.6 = -0.03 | 4.25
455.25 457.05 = -0.48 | 4.63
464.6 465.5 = -0.04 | 4.22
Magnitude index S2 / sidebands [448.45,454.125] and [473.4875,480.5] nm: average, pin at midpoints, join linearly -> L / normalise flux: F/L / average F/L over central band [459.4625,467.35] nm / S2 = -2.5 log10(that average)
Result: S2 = -0.13 mag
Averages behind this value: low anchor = 3.4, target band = 4.46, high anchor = 4.57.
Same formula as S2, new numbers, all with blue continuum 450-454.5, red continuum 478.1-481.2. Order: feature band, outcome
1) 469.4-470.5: -0.06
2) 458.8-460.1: -0.16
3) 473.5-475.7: -0.04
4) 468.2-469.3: -0.05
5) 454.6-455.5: -0.20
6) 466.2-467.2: -0.12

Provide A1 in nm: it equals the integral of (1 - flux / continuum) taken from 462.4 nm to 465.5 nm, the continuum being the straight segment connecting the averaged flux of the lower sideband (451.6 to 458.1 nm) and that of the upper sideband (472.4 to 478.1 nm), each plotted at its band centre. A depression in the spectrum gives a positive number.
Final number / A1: 0.079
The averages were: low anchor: 4.45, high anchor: 4.6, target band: 4.4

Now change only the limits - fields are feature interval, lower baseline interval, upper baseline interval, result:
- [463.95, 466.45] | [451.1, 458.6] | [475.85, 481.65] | 0.13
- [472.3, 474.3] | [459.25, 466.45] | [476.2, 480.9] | 0.01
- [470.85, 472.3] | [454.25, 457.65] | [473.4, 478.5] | 0.05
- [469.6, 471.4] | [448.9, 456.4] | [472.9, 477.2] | -0.05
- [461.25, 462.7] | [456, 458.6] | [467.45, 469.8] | 0.04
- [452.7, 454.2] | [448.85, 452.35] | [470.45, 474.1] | -0.48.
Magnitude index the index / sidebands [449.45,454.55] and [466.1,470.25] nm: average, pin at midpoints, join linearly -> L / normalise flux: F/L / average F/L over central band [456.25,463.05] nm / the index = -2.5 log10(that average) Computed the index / -0.129 mag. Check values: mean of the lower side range 3.56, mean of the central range 4.5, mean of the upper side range 4.49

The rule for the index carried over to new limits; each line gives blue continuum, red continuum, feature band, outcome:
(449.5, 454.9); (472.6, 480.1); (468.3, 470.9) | -0.05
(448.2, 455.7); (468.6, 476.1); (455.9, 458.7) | -0.17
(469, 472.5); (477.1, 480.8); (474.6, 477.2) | -0.03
